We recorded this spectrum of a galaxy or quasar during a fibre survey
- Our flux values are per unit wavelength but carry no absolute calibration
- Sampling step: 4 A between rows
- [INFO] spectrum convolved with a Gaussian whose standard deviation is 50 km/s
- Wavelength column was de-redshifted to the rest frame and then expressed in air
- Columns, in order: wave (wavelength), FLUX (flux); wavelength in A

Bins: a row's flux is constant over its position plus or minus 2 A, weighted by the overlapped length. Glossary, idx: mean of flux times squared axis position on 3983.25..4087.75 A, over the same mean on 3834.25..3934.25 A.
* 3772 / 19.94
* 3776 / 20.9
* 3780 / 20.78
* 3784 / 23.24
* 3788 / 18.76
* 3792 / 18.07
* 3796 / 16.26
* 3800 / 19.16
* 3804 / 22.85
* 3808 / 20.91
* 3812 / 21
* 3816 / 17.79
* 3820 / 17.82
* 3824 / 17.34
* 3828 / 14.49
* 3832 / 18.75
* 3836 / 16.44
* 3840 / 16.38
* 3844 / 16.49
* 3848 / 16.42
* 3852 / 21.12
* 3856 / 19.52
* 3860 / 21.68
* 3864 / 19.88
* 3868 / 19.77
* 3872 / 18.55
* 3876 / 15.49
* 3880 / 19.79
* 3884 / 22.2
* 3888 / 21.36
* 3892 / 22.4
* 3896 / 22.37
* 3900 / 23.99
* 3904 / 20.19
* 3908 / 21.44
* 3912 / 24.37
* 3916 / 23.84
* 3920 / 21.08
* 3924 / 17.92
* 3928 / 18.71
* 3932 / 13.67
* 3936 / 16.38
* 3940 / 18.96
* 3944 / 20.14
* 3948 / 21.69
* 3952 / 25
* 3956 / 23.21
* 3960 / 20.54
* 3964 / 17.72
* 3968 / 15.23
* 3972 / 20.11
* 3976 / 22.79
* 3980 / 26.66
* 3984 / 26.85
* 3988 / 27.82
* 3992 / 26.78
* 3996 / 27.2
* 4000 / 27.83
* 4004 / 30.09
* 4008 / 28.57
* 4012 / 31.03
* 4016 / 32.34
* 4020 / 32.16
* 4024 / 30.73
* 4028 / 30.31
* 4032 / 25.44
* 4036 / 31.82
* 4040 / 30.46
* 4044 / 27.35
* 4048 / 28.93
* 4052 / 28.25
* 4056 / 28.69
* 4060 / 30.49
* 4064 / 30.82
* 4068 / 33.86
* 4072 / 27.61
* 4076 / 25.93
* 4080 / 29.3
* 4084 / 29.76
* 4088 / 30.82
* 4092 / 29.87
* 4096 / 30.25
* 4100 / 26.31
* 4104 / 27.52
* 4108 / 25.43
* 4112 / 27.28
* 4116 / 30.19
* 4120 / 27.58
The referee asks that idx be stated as 1.60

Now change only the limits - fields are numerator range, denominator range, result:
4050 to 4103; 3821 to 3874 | 1.81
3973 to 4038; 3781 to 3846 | 1.70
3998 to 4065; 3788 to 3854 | 1.82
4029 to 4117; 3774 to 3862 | 1.74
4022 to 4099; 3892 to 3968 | 1.53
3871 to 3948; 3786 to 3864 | 1.14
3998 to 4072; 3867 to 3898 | 1.59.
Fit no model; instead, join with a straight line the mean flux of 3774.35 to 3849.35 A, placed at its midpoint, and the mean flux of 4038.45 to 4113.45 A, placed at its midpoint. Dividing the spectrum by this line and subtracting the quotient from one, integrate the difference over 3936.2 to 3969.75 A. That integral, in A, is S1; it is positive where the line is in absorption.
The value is 5.5 A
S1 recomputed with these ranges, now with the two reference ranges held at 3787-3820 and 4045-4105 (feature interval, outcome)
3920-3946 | 6.6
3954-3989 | 4.5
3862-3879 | 2.5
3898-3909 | 0.5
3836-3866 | 3.4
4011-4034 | -2.5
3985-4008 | -1.4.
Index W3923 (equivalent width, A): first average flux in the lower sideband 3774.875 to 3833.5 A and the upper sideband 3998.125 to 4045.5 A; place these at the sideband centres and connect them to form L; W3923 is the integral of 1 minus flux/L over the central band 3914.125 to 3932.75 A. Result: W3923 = 4.2 A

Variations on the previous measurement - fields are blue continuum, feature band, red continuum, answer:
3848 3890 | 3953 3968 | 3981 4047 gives 3.2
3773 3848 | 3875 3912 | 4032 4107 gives 1.2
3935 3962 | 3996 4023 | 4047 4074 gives -4.5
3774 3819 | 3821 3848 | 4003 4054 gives 6.1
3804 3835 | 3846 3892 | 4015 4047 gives 3.2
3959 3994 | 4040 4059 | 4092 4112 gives -2.3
